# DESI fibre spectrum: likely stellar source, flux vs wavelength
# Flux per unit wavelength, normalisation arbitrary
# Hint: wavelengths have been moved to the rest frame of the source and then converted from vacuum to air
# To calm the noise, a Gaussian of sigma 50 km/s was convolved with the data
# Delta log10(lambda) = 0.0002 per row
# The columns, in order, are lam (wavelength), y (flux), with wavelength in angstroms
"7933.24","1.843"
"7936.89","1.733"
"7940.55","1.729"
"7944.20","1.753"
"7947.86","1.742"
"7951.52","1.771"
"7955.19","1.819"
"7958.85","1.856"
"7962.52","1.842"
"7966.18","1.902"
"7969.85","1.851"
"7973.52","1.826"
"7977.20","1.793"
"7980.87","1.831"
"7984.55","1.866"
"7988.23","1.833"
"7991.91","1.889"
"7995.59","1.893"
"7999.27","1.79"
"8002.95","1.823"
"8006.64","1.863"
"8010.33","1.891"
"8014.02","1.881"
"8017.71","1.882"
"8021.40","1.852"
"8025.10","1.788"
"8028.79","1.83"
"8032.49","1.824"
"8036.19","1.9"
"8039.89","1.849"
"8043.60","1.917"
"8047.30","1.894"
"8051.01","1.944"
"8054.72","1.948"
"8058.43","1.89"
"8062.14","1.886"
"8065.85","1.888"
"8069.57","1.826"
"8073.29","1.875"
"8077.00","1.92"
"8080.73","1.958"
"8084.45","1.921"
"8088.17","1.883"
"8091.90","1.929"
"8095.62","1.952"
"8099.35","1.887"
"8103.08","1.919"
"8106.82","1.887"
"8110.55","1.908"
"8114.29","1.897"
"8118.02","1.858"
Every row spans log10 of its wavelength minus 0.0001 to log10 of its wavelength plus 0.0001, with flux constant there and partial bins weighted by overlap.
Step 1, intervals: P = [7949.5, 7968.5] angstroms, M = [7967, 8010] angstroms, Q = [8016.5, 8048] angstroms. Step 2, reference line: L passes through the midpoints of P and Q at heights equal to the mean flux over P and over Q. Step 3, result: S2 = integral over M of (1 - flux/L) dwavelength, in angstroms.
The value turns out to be 0.0 angstroms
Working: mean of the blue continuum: 1.84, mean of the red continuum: 1.86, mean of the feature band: 1.84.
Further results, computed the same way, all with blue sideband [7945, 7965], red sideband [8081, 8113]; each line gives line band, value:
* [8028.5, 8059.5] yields -0.30 angstroms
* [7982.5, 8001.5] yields -0.20 angstroms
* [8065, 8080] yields 0.09 angstroms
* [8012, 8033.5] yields 0.15 angstroms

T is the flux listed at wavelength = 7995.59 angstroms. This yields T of 1.893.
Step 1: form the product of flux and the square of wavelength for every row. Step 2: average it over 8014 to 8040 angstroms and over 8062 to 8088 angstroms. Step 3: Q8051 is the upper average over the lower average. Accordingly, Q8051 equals 1.04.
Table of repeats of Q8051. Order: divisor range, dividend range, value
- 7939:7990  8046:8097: 1.08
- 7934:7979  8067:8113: 1.09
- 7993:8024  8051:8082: 1.04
